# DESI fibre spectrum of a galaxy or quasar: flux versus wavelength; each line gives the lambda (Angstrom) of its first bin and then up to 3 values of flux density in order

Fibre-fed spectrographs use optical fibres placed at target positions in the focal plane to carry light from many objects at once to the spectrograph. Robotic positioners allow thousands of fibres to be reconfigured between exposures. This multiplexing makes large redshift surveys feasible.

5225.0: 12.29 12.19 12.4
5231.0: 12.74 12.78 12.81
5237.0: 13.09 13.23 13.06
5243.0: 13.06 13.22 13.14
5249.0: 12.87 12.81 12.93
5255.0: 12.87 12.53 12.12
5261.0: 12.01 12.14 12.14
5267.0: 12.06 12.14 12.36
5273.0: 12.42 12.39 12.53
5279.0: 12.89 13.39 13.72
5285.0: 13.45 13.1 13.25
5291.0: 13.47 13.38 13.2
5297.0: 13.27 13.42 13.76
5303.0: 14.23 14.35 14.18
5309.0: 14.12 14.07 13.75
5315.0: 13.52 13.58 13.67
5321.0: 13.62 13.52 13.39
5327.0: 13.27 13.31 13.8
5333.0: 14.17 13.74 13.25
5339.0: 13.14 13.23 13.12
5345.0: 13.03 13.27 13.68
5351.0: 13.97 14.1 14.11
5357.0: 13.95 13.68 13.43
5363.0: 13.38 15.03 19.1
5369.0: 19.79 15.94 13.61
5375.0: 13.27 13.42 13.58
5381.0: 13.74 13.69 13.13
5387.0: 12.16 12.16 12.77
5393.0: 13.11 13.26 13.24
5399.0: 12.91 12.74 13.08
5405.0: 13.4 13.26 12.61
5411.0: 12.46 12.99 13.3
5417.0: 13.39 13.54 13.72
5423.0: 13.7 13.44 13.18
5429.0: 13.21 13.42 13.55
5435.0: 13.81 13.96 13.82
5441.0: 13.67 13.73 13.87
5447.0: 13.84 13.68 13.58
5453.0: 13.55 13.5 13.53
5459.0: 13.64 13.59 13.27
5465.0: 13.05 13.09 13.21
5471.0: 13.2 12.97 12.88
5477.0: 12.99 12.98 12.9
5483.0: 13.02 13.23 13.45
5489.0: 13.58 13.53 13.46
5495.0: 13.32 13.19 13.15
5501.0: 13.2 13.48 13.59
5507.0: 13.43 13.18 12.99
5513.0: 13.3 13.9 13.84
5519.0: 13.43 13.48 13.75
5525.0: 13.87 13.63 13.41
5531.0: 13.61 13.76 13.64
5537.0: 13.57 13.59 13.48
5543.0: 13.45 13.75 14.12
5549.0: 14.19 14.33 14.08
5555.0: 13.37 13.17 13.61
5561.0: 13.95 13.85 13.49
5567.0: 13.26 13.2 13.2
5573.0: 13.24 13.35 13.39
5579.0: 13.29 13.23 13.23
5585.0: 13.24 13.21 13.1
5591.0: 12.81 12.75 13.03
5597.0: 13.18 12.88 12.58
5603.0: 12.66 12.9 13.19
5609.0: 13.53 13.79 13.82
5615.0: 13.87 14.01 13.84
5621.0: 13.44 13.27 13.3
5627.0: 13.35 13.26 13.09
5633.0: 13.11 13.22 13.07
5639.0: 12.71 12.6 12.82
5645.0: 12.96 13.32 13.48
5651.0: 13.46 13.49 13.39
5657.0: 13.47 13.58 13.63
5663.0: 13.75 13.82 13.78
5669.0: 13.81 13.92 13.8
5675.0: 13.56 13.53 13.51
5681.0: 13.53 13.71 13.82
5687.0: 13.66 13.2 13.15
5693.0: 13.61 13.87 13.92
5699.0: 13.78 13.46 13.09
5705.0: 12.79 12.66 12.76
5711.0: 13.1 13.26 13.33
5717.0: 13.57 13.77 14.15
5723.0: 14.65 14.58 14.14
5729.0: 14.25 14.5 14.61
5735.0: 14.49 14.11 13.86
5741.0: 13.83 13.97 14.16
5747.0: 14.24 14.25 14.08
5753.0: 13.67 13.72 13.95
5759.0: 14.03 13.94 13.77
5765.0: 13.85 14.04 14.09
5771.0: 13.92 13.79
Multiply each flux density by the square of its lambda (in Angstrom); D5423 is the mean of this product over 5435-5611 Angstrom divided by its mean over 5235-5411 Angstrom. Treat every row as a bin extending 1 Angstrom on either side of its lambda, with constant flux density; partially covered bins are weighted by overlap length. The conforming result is 1.08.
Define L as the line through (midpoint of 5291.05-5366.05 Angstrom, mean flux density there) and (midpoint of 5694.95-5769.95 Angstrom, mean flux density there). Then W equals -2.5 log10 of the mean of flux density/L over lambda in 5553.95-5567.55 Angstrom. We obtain 0.02 mag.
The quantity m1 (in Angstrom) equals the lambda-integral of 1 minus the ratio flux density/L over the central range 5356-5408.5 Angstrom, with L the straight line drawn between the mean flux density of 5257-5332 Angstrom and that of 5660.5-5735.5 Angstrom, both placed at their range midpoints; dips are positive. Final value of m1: -2.2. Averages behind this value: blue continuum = 13.2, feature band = 13.9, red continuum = 13.7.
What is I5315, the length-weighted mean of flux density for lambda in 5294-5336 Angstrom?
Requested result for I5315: 13.7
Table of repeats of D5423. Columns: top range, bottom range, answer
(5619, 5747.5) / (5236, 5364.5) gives 1.18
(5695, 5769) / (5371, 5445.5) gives 1.17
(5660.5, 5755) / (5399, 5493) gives 1.13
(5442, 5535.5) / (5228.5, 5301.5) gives 1.13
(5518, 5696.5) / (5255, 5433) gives 1.10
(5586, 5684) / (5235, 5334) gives 1.15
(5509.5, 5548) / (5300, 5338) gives 1.07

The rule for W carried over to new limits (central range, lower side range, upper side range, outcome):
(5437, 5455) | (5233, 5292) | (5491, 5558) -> -0.03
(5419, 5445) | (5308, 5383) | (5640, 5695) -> 0.02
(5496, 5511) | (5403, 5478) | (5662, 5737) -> 0.01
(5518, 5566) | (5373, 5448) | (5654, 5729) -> -0.02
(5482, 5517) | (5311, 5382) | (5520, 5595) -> 0.02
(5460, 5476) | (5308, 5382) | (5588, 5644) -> 0.04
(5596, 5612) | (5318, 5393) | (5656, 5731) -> 0.05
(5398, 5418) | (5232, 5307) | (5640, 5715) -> 0.01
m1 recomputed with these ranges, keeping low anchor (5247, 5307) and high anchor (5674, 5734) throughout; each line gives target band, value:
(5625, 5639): 0.4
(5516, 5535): -0.4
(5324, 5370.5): -3.8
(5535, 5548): -0.3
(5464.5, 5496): 0.3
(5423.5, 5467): -1.1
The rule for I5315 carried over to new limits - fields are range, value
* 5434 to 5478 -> 13.5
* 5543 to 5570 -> 13.7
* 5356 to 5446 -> 13.7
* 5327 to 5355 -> 13.5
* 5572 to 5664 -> 13.3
